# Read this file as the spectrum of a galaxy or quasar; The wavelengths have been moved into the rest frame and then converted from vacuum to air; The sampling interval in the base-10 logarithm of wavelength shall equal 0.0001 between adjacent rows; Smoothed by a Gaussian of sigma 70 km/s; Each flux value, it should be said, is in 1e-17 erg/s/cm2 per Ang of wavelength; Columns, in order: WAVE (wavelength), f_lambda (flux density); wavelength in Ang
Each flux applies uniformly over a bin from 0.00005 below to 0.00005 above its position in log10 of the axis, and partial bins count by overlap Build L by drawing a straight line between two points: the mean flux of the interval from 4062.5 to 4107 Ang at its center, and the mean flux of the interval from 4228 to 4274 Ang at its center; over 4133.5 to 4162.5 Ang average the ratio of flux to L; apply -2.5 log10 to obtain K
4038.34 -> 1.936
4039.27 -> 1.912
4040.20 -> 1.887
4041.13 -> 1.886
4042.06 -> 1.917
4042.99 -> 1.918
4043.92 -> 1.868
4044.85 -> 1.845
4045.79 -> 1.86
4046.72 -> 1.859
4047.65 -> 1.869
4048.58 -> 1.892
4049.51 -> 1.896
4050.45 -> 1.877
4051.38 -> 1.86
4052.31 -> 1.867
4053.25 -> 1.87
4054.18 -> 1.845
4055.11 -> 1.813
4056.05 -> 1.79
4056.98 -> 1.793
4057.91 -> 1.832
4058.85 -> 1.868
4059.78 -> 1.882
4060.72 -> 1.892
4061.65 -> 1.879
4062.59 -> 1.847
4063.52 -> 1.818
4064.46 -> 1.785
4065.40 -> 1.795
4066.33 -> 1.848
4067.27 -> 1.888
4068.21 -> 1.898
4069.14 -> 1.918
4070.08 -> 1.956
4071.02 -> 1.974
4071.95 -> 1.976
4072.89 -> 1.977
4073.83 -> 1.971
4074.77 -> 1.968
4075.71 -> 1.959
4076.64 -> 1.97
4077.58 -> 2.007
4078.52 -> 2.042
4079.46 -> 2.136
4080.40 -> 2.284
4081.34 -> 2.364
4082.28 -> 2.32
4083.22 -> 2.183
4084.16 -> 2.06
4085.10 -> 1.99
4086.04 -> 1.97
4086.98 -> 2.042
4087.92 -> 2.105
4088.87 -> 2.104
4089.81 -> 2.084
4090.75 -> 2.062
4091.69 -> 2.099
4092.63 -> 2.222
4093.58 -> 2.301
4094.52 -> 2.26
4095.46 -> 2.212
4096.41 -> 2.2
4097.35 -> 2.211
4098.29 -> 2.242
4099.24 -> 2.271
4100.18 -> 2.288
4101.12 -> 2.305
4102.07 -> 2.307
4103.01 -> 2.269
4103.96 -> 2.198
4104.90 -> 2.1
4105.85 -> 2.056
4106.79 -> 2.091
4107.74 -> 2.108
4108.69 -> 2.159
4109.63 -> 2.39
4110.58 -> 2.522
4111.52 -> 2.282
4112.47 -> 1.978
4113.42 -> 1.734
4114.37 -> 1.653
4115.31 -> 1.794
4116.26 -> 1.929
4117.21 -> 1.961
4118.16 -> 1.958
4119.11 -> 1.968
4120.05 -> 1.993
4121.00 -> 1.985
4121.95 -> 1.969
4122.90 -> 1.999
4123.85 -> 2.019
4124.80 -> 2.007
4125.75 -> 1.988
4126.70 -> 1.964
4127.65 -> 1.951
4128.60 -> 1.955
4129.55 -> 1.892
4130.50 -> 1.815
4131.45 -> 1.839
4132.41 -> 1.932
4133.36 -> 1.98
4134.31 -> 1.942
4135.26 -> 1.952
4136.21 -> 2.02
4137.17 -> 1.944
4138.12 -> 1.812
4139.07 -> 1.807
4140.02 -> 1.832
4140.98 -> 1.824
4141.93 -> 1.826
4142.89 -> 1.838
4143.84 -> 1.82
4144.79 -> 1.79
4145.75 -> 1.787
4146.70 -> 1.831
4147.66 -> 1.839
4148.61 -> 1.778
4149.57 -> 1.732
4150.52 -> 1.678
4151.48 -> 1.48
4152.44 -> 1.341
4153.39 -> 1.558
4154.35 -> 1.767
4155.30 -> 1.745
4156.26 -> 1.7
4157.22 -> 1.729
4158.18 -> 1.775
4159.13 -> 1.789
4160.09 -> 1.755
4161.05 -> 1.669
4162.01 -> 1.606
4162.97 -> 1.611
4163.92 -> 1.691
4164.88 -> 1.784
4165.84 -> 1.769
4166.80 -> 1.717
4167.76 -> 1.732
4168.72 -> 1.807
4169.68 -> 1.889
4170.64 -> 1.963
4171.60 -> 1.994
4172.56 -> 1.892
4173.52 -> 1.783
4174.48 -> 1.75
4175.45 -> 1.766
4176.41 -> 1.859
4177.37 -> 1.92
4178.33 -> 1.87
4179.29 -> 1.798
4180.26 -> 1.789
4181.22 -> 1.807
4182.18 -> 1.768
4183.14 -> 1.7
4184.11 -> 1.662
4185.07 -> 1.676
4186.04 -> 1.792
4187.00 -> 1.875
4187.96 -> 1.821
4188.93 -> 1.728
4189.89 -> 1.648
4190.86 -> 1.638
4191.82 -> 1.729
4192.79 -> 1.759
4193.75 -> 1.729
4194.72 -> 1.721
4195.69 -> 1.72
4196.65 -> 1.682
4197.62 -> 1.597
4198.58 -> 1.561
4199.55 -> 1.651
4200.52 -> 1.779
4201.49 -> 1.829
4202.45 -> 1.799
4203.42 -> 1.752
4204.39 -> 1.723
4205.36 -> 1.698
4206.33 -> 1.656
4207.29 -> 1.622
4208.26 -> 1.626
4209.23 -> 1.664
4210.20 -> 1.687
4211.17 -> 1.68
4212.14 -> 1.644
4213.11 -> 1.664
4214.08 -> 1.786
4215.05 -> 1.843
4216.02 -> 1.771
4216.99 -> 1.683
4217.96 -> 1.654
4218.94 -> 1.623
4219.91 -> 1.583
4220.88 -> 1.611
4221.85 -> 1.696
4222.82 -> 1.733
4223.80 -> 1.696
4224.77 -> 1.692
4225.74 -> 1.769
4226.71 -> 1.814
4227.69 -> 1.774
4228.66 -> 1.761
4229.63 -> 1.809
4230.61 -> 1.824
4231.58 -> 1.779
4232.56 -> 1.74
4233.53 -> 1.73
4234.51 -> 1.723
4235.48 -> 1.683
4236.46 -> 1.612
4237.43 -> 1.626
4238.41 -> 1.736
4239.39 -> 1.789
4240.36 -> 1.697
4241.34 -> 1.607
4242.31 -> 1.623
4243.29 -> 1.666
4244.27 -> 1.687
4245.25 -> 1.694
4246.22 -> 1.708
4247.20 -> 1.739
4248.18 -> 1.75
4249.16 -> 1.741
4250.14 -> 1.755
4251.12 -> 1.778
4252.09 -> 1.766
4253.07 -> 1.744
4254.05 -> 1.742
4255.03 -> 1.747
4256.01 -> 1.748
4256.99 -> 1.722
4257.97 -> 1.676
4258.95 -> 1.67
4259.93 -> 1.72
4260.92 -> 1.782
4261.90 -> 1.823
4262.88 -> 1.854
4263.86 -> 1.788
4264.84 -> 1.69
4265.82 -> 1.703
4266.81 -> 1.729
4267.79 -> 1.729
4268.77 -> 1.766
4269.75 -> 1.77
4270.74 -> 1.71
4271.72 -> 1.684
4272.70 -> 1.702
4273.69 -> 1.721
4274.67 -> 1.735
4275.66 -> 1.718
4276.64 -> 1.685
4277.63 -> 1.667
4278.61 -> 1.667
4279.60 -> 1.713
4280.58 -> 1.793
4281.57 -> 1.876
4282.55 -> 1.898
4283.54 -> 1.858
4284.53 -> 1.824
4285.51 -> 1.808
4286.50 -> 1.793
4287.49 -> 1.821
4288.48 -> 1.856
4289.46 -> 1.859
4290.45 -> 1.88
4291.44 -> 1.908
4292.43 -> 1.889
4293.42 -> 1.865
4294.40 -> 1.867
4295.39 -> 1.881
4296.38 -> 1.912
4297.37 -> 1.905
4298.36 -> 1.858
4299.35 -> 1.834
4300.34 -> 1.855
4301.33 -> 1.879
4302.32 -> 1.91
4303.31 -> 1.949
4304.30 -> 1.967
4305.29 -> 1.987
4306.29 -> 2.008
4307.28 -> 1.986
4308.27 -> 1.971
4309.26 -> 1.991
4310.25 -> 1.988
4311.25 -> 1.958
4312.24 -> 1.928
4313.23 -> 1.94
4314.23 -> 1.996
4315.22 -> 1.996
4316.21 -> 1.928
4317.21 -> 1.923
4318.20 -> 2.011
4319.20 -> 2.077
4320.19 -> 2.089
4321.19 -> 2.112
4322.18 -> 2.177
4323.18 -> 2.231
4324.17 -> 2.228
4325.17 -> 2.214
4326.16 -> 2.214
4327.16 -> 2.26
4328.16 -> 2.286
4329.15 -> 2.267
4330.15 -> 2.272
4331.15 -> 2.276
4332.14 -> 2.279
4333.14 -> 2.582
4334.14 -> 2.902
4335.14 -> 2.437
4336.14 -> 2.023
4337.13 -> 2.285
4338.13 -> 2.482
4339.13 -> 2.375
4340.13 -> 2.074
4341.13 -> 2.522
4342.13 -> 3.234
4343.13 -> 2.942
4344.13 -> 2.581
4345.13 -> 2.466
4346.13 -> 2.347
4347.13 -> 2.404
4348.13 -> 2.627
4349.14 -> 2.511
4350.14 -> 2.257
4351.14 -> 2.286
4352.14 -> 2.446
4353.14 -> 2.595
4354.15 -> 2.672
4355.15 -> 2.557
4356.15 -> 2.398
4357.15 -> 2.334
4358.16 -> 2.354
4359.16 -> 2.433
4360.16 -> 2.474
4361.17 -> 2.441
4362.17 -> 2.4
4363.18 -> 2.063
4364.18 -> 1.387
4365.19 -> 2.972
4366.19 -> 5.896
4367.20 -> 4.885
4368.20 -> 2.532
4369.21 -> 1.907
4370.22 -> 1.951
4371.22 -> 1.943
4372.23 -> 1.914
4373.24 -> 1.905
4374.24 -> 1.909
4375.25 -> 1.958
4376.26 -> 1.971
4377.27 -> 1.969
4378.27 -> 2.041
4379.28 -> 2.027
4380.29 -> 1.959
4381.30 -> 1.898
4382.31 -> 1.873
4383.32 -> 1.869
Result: 0.11 mag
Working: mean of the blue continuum 2.08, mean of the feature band 1.77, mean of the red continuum 1.73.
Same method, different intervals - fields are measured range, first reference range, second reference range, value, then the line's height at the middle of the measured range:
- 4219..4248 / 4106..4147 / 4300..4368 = 0.25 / 2.16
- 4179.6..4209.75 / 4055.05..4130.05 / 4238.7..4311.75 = 0.11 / 1.9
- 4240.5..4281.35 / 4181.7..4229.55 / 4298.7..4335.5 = 0.11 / 1.91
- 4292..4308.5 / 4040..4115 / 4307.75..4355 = 0.18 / 2.26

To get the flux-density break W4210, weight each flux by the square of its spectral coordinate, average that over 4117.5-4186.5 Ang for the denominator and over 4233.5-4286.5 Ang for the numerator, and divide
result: 1.0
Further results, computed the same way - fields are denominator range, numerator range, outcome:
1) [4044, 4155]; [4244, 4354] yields 1.12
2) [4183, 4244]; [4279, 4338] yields 1.24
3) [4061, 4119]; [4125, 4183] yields 0.90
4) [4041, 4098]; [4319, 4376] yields 1.40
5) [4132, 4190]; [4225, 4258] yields 1.01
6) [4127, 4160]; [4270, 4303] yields 1.08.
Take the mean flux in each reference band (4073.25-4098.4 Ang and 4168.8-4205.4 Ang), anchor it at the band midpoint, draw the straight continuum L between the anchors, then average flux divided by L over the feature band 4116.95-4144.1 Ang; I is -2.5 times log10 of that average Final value 0.023 mag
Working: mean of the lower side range 2.12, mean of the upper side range 1.77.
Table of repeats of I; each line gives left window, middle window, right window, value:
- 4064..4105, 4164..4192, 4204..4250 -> 0.03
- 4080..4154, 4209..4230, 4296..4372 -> 0.25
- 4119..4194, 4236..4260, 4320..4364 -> 0.22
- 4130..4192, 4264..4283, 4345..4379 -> 0.23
